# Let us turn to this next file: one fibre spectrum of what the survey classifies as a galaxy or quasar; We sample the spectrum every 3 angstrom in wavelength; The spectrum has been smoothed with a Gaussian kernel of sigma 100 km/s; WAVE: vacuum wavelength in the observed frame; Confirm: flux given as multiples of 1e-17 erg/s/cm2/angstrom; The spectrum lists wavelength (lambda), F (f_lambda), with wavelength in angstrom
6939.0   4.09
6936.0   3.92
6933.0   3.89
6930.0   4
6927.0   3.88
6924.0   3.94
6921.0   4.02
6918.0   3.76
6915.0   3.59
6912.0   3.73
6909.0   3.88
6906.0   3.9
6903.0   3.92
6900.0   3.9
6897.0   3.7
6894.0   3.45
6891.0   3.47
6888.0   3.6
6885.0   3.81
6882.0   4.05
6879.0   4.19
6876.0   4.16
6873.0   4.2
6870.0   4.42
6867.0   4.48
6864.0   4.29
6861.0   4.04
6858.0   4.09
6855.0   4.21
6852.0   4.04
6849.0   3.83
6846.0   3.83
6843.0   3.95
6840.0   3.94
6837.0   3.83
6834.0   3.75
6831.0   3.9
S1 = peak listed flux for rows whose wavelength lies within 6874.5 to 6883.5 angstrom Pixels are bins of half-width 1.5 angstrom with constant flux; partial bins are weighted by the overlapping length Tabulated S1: 4.19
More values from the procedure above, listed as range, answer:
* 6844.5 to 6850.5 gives 3.83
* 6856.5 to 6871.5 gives 4.48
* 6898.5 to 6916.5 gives 3.92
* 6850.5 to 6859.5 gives 4.21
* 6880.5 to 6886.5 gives 4.05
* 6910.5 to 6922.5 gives 4.02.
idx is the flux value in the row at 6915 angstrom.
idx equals 3.59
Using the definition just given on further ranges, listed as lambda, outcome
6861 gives 4.04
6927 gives 3.88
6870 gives 4.42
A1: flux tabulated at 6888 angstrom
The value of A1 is 3.6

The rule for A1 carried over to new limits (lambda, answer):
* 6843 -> 3.95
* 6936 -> 3.92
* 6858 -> 4.09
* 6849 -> 3.83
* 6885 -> 3.81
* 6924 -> 3.94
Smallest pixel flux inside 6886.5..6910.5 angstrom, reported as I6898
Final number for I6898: 3.45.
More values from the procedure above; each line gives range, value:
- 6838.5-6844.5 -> 3.94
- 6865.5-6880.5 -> 4.16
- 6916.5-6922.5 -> 3.76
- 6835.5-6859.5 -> 3.83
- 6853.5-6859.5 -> 4.09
